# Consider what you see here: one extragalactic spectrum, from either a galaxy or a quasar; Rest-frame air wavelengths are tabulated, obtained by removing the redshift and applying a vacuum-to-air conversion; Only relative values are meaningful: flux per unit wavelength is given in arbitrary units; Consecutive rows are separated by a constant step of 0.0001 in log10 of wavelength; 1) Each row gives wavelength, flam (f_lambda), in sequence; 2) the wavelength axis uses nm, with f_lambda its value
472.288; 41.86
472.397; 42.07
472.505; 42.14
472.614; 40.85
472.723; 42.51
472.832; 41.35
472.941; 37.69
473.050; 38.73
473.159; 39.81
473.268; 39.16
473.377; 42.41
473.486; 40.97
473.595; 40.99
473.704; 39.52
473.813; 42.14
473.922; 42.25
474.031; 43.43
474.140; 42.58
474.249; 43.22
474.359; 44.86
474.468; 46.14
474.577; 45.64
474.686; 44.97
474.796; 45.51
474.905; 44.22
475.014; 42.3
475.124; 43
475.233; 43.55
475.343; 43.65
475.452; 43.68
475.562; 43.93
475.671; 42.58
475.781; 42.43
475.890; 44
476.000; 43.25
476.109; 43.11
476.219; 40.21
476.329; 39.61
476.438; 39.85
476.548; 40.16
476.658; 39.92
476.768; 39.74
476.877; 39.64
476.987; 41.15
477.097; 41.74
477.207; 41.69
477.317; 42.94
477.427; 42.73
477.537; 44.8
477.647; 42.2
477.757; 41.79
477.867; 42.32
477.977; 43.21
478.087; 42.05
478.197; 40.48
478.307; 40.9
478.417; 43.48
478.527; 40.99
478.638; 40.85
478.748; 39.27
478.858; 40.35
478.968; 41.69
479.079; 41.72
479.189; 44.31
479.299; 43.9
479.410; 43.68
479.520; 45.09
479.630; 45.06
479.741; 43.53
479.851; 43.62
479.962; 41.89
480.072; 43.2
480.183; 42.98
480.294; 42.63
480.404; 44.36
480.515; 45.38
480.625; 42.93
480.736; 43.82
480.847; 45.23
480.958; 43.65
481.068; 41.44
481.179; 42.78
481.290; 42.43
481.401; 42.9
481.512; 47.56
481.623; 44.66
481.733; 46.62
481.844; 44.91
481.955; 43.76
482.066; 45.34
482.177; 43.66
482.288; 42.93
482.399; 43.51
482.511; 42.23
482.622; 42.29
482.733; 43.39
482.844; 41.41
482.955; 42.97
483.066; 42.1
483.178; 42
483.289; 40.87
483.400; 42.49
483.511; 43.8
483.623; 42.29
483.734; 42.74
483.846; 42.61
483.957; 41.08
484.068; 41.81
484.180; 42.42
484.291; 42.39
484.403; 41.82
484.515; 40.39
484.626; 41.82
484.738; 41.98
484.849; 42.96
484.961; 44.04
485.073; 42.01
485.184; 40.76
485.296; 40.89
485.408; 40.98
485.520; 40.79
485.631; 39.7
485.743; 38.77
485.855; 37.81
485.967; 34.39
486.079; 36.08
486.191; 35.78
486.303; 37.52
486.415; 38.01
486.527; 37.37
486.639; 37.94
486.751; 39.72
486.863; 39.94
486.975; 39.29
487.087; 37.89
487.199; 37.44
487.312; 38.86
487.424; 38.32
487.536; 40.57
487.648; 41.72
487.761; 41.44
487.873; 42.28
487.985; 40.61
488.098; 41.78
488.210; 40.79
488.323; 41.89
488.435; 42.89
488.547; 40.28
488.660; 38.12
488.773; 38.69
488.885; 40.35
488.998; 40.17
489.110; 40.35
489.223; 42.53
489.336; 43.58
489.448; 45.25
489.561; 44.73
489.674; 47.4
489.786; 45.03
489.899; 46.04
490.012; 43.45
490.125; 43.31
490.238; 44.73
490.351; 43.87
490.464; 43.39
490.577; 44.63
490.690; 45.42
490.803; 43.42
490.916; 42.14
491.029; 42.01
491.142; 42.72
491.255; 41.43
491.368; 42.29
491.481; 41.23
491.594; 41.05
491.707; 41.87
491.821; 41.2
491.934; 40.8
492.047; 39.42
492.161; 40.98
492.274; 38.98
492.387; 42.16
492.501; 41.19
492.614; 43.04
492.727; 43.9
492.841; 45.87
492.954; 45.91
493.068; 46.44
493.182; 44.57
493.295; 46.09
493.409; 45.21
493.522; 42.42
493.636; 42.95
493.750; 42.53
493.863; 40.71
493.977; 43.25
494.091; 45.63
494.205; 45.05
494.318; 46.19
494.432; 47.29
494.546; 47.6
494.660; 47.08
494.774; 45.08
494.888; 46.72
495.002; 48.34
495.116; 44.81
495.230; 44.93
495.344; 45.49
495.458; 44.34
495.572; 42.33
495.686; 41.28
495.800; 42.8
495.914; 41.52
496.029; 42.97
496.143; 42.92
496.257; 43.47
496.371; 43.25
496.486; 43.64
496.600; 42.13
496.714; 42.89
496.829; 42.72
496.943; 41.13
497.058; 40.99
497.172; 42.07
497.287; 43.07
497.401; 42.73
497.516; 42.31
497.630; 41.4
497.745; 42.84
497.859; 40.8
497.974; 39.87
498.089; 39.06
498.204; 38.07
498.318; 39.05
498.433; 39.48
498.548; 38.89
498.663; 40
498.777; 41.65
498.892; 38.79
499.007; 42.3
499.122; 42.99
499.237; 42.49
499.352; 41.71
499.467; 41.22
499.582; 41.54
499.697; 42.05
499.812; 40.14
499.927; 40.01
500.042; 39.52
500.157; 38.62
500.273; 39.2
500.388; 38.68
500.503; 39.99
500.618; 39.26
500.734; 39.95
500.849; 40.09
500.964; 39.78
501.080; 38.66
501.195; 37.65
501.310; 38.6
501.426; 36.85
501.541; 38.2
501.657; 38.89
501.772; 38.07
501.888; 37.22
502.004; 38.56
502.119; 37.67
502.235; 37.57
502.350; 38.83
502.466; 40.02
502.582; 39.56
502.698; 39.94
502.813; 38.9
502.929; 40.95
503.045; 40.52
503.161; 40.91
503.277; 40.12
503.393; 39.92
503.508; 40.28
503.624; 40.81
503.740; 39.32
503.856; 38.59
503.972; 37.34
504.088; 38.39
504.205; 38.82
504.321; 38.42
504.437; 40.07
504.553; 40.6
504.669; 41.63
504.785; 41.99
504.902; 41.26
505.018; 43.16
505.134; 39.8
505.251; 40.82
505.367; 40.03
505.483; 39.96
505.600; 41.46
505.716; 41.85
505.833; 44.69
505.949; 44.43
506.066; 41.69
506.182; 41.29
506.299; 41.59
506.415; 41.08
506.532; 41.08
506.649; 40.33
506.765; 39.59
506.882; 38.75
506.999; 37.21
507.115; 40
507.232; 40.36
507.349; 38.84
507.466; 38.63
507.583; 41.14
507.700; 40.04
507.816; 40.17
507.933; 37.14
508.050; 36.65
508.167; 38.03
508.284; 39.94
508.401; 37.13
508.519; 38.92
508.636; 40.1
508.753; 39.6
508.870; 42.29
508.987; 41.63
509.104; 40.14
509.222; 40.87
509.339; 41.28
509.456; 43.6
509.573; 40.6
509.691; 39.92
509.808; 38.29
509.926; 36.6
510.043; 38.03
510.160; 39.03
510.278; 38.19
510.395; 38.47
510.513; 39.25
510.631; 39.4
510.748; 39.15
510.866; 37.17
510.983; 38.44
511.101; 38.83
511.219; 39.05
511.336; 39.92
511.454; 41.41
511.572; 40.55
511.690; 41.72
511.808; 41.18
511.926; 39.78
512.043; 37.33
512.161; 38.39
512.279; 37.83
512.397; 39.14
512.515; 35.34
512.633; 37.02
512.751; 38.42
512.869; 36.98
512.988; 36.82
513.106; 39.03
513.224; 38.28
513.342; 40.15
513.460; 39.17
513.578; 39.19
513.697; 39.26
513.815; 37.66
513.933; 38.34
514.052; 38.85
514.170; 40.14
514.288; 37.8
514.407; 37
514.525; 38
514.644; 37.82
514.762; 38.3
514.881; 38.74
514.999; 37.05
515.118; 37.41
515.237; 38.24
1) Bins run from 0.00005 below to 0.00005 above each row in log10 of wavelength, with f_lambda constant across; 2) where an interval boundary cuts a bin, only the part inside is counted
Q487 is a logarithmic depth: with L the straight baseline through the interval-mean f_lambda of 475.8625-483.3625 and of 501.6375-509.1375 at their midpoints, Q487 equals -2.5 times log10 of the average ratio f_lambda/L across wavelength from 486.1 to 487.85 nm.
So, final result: 0.083 mag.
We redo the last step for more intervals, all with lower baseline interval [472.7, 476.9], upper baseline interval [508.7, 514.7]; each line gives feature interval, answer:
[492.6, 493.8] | -0.10 mag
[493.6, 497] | -0.09 mag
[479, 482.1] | -0.06 mag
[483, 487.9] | 0.02 mag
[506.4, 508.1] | 0.00 mag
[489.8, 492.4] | -0.04 mag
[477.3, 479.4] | -0.01 mag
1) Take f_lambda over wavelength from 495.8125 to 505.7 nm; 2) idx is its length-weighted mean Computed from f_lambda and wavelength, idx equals 40.3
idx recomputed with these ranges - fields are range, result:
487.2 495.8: 43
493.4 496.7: 44.2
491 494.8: 43.4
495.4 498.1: 42.2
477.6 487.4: 41.8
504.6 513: 39.8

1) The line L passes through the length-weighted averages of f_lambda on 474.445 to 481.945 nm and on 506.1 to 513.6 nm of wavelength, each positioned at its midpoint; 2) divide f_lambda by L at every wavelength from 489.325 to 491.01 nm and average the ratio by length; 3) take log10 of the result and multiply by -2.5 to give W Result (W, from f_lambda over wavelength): -0.07 mag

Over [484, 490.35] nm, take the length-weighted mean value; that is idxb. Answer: 40.9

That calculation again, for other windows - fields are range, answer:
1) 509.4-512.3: 39.3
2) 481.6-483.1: 43.6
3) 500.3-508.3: 39.8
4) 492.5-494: 44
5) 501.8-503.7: 39.5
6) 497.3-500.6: 40.6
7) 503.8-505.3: 40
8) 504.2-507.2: 40.9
